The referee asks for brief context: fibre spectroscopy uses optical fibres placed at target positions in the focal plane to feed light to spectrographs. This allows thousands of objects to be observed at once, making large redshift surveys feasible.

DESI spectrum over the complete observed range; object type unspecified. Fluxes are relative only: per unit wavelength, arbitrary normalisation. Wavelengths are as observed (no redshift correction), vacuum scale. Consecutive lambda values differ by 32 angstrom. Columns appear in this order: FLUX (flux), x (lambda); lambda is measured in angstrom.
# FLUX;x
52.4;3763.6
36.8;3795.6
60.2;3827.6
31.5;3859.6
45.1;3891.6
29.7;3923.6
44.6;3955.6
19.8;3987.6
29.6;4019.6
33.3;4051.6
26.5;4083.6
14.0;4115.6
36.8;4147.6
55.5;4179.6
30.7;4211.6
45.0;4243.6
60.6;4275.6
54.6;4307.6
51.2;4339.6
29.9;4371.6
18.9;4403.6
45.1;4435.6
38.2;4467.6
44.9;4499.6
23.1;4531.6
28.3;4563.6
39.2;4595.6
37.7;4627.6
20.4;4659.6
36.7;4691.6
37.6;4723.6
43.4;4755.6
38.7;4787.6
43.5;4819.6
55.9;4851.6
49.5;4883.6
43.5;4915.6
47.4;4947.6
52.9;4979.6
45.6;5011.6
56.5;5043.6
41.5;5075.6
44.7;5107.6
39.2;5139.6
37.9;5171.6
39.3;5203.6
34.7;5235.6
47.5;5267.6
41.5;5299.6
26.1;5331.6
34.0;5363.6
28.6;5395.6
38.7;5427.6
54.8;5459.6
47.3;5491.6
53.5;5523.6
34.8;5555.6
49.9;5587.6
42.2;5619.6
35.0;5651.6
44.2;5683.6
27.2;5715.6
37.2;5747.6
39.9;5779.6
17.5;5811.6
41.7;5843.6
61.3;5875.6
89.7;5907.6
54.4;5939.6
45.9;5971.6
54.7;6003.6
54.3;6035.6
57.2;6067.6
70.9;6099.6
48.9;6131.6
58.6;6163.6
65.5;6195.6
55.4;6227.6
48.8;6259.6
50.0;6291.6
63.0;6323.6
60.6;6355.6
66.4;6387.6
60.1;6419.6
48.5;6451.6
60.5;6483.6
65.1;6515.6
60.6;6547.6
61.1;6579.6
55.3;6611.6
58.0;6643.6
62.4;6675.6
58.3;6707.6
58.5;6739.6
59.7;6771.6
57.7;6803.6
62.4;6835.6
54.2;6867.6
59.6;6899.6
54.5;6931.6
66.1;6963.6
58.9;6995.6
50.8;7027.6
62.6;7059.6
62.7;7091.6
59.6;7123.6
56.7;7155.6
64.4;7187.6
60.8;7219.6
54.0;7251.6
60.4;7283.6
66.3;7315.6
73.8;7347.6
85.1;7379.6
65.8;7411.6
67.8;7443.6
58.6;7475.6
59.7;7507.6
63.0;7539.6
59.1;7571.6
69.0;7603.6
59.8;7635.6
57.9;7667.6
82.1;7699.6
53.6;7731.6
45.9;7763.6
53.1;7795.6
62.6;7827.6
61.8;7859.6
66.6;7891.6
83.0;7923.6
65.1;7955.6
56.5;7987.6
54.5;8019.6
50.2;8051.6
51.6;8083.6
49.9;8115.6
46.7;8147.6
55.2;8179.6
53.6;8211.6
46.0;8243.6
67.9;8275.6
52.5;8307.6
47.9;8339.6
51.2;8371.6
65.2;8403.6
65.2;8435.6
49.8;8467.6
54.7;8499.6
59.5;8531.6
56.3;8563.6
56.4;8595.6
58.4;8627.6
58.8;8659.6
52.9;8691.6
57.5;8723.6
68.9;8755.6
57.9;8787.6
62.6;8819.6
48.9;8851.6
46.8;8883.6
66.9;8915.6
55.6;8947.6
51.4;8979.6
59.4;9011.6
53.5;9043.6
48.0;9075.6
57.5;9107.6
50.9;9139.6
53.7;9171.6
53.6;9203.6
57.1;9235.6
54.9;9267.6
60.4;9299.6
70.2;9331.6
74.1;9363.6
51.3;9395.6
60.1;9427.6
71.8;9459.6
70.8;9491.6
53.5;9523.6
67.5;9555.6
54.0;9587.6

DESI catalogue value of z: 0.581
